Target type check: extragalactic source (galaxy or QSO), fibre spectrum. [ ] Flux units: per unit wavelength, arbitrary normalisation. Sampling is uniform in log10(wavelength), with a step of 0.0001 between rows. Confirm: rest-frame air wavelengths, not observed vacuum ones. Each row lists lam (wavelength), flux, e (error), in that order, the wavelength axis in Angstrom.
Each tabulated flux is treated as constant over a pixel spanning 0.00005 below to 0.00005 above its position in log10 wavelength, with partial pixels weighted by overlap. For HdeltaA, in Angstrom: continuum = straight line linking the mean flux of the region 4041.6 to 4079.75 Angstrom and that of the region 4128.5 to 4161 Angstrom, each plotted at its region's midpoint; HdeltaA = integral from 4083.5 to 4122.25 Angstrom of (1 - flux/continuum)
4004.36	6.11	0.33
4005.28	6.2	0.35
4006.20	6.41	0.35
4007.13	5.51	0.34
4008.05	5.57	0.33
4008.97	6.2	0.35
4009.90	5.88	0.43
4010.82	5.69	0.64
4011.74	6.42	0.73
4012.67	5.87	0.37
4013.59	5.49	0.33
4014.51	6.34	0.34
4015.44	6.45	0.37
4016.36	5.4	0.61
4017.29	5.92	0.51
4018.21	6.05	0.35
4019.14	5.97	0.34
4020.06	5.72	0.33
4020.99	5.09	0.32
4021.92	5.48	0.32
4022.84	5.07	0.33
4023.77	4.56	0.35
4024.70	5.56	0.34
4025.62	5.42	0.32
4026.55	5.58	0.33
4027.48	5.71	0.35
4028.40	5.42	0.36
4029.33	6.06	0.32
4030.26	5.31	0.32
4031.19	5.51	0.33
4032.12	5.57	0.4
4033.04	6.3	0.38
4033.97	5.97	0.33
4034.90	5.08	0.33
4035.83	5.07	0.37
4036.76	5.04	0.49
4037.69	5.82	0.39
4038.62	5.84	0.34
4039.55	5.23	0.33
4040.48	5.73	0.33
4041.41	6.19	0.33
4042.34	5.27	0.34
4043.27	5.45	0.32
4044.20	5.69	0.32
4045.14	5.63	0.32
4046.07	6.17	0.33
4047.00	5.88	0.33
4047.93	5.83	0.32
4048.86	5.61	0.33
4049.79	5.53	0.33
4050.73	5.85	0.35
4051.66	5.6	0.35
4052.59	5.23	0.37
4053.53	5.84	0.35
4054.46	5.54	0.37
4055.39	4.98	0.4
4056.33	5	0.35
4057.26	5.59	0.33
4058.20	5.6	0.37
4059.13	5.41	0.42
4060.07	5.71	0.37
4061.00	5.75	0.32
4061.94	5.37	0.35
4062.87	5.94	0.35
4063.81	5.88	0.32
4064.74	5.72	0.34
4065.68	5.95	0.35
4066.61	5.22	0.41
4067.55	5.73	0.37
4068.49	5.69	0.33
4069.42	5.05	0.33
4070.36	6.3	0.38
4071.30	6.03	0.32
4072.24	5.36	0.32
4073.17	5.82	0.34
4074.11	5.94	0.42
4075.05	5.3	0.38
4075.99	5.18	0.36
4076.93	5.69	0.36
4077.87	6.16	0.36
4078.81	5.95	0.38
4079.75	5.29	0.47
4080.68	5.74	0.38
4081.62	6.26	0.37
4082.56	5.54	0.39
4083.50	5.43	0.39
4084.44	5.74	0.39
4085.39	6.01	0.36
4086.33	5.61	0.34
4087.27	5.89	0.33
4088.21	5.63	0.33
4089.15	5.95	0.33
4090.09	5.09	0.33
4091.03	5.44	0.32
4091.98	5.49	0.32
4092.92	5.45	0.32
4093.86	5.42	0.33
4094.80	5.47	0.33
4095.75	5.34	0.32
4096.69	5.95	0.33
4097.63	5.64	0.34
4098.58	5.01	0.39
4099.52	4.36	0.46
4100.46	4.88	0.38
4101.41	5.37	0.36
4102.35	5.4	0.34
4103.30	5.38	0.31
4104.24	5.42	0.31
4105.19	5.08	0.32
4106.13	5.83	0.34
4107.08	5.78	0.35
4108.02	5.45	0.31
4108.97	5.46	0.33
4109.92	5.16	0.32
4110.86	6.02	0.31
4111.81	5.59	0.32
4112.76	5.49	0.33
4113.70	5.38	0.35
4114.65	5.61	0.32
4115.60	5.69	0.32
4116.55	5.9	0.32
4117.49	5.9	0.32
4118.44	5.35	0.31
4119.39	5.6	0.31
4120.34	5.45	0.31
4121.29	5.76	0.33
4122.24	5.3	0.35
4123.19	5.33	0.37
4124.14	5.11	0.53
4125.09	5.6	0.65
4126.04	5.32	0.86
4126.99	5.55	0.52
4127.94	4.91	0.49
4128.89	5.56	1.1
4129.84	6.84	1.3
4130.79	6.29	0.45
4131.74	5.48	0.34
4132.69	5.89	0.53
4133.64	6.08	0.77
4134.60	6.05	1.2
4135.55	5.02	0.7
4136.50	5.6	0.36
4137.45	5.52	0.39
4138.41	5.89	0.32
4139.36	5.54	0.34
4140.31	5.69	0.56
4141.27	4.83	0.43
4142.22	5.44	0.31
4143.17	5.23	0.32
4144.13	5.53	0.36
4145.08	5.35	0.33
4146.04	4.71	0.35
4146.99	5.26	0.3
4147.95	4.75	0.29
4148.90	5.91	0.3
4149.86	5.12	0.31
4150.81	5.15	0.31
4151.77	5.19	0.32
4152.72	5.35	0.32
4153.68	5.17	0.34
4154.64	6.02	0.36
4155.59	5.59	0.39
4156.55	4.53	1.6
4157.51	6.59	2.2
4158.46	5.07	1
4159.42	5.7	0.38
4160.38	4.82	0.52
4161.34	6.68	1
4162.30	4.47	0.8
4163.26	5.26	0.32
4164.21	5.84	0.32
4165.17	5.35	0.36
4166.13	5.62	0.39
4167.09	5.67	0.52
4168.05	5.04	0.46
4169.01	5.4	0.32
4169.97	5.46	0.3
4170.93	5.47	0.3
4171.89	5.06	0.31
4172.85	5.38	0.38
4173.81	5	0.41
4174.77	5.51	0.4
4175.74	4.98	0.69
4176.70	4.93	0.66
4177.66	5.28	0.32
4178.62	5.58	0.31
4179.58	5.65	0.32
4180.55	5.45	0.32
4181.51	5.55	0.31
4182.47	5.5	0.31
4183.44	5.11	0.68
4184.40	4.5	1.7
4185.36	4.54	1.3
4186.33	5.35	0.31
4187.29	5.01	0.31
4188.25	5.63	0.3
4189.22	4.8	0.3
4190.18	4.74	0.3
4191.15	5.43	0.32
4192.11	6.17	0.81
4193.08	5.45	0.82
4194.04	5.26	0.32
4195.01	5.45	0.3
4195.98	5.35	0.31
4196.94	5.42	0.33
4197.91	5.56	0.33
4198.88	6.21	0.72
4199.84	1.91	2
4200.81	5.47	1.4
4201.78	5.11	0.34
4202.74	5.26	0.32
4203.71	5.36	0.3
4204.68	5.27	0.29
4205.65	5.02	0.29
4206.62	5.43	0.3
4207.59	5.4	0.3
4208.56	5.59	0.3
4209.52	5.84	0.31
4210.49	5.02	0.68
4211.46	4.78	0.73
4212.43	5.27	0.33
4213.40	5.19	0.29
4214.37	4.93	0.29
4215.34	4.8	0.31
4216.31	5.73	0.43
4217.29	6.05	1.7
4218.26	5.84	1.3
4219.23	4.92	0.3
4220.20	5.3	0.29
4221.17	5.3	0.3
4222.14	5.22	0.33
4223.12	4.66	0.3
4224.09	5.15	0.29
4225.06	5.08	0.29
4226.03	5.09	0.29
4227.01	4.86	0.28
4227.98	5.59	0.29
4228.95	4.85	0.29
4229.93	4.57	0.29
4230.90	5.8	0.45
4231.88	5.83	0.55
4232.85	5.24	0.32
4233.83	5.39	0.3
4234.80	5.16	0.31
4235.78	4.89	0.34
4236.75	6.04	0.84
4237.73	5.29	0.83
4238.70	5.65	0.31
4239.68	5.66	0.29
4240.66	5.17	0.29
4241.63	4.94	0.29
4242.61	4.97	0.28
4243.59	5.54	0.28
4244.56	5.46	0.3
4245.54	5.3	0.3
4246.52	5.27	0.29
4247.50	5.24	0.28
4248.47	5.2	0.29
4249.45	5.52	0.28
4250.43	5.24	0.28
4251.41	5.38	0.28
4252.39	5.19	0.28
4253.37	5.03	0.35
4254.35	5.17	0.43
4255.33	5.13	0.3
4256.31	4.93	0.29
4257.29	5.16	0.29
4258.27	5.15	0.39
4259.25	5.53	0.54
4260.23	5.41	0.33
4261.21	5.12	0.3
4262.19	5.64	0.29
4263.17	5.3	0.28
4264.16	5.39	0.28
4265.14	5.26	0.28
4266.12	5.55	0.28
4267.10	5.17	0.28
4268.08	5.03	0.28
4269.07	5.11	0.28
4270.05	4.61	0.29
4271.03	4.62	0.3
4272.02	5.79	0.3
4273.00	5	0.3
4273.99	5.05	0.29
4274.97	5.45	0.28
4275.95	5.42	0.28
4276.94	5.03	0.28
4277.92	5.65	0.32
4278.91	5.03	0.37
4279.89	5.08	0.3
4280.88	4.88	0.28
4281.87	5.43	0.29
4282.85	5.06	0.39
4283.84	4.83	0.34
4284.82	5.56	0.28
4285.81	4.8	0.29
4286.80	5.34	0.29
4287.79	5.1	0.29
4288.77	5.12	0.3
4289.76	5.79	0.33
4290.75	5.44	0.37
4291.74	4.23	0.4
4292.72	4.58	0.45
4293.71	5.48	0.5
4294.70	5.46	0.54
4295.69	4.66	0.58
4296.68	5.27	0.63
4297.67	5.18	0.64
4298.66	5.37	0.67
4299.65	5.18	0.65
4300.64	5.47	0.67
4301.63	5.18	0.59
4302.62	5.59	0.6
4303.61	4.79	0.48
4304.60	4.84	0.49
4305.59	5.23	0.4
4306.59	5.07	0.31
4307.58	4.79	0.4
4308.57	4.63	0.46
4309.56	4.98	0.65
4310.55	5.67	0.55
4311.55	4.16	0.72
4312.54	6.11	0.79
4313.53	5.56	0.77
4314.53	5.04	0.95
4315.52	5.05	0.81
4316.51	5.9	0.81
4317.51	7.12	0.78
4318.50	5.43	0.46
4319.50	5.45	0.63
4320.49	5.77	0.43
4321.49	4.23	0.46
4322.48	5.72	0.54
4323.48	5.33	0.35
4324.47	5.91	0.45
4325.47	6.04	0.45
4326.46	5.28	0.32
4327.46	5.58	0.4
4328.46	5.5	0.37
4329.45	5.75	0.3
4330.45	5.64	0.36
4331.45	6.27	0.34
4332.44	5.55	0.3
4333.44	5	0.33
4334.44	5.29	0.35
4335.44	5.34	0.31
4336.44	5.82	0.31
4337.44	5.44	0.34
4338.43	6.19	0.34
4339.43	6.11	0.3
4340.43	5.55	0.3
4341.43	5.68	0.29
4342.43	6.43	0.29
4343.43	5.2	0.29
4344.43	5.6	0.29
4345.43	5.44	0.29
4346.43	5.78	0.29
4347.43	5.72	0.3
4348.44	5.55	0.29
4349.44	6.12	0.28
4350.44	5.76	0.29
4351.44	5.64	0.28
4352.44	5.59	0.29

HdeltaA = 0.4 Angstrom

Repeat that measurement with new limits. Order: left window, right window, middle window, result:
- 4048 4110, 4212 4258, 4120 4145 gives -0.5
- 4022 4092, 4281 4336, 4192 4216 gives 1.0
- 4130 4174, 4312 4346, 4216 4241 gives 0.9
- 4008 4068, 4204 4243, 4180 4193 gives 0.3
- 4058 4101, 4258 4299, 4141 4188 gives 1.0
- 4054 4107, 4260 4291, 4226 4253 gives -0.1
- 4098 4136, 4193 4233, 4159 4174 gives -0.1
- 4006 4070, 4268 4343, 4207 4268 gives 1.5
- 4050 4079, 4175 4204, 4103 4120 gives -0.3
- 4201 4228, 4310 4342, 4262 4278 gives 0.6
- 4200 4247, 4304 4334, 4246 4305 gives 1.7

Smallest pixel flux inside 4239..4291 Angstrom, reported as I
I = 4.61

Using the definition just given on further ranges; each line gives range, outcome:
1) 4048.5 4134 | 4.36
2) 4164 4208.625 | 1.91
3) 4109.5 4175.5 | 4.47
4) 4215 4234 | 4.57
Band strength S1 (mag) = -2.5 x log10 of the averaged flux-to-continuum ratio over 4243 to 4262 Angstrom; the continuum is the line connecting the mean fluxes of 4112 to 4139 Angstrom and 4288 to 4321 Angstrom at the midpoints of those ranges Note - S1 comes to 0.020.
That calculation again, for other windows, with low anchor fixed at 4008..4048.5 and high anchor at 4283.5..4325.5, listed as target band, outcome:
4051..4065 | 0.02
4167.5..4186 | 0.04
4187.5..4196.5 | 0.01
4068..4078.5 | -0.02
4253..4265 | 0.02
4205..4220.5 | 0.02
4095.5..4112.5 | 0.03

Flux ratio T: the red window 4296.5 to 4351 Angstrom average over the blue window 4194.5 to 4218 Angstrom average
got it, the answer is 1.05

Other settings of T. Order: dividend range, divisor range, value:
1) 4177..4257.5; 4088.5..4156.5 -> 0.96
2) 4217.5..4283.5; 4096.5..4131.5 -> 0.95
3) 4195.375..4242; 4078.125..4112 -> 0.95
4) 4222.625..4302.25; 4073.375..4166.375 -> 0.95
